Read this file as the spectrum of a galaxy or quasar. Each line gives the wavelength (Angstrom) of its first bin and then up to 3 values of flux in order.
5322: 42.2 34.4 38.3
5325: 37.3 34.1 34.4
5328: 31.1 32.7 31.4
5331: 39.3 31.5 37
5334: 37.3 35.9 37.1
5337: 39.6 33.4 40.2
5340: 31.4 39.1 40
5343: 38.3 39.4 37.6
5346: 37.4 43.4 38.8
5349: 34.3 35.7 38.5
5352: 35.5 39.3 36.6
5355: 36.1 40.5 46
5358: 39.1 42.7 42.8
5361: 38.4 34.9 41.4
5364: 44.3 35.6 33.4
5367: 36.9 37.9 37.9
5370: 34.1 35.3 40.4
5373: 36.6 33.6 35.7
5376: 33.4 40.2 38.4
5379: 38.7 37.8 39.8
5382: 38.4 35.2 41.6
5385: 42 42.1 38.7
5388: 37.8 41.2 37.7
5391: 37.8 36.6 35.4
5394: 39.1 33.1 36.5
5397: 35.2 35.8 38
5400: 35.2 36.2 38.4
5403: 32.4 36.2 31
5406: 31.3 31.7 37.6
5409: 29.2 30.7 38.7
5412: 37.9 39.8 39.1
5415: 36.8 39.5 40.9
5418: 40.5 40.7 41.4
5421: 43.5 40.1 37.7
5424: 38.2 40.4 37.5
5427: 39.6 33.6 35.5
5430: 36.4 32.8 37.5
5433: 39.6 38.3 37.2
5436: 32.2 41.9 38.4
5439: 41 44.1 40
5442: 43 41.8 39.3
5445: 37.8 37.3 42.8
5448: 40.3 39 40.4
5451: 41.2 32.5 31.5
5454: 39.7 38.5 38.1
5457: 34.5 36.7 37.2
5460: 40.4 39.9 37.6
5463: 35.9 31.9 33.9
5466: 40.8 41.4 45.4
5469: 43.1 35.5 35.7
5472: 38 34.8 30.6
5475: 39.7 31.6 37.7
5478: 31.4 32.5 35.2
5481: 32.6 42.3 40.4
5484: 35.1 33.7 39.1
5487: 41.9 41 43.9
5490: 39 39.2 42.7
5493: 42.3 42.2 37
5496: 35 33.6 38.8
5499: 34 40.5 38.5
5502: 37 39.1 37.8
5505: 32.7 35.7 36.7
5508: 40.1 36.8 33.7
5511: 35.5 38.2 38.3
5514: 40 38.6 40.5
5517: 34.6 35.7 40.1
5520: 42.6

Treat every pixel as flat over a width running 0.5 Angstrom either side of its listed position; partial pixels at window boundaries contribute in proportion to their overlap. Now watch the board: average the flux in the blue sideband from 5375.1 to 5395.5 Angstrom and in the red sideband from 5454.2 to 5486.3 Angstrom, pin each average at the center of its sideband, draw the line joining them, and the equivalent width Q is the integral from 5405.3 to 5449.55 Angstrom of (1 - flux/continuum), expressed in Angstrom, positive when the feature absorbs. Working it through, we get -0.8 Angstrom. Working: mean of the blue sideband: 38.2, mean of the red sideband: 36.9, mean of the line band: 38.2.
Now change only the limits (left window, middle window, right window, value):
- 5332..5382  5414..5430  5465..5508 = -0.5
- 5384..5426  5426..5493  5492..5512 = -1.0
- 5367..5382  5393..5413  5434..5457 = 1.5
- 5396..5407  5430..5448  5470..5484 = -2.0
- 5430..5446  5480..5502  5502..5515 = -0.6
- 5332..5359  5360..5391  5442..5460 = 0.0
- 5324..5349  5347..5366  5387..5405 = -1.2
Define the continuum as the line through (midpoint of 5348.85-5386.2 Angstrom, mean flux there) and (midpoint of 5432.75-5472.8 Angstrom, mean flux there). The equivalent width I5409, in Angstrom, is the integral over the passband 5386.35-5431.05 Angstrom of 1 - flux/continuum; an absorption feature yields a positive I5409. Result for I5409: 1.6 Angstrom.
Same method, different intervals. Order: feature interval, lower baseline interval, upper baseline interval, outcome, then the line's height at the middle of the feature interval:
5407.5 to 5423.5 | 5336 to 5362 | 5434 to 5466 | 0.0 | 38.4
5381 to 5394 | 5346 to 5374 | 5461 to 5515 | -0.2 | 38.1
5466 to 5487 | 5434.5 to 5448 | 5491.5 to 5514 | 0.8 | 38.5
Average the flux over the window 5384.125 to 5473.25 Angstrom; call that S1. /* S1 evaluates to 37.8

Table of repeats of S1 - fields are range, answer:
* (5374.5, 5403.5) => 37.5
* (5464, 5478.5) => 36.9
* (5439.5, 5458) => 38.9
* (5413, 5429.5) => 39.1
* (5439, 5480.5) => 37.8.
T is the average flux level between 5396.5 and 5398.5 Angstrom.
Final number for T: 35.5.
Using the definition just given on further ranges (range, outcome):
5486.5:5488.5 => 41.5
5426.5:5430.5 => 36.3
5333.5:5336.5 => 36.8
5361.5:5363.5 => 38.1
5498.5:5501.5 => 37.7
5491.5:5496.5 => 39.8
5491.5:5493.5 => 42.5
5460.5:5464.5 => 36.3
